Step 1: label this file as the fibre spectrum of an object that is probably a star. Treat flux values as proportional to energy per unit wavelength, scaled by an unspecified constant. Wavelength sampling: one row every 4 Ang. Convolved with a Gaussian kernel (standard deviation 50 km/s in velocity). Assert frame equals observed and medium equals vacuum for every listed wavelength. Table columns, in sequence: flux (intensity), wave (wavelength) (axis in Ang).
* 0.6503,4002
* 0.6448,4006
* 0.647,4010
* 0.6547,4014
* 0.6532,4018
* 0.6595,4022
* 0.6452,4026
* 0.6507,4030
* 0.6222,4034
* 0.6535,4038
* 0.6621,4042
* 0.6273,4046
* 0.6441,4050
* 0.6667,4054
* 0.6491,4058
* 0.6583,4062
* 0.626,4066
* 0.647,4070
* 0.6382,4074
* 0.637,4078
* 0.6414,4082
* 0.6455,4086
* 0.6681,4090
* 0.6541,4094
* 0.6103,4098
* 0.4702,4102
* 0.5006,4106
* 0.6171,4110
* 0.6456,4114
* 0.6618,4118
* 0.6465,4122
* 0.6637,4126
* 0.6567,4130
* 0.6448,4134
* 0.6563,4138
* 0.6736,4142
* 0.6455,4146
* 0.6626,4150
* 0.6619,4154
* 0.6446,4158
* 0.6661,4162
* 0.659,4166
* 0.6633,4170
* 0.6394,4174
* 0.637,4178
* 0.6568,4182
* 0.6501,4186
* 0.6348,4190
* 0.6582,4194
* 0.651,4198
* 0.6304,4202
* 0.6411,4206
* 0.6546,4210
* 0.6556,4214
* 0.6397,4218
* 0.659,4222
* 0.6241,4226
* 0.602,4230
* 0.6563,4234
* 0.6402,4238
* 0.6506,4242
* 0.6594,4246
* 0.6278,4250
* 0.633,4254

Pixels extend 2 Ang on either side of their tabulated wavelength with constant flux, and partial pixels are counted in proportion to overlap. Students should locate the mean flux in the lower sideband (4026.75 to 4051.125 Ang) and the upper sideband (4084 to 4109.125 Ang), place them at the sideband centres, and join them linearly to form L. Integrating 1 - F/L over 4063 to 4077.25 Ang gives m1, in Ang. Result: -0.5 Ang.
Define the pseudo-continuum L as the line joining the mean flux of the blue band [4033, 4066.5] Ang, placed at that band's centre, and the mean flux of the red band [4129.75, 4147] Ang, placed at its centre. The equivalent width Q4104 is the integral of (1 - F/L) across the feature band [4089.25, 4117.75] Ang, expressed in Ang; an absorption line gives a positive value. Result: 2.5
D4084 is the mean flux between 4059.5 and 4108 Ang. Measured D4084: 0.617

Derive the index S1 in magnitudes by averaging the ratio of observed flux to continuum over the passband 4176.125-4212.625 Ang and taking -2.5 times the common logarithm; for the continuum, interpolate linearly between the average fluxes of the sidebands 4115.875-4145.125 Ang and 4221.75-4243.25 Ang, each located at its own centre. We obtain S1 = -0.003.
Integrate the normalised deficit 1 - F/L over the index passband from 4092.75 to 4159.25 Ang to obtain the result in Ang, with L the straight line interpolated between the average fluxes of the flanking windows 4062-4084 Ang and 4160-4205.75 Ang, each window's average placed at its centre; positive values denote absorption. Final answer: 1.5 Ang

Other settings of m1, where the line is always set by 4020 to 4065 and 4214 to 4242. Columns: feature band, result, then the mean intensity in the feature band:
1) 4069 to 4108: 2.2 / 0.61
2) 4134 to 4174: -0.9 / 0.657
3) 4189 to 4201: -0.1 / 0.648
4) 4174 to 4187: -0.1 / 0.646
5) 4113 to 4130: -0.3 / 0.655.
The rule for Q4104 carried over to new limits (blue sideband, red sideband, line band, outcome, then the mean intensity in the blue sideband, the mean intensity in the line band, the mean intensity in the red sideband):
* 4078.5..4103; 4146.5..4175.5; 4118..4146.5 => -0.6 Ang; 0.622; 0.656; 0.656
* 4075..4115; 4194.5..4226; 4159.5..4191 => -0.8 Ang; 0.609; 0.651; 0.646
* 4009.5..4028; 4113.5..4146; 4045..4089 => 0.6 Ang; 0.652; 0.645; 0.656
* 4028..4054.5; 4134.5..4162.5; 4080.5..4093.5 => 0.0 Ang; 0.646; 0.652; 0.658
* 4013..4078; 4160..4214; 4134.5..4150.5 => -0.2 Ang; 0.647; 0.658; 0.65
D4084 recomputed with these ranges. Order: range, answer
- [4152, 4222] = 0.65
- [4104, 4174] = 0.645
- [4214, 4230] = 0.638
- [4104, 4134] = 0.629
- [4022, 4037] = 0.643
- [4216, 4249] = 0.641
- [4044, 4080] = 0.644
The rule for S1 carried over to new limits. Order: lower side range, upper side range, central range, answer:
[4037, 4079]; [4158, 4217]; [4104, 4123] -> 0.06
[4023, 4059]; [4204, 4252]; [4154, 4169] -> -0.02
